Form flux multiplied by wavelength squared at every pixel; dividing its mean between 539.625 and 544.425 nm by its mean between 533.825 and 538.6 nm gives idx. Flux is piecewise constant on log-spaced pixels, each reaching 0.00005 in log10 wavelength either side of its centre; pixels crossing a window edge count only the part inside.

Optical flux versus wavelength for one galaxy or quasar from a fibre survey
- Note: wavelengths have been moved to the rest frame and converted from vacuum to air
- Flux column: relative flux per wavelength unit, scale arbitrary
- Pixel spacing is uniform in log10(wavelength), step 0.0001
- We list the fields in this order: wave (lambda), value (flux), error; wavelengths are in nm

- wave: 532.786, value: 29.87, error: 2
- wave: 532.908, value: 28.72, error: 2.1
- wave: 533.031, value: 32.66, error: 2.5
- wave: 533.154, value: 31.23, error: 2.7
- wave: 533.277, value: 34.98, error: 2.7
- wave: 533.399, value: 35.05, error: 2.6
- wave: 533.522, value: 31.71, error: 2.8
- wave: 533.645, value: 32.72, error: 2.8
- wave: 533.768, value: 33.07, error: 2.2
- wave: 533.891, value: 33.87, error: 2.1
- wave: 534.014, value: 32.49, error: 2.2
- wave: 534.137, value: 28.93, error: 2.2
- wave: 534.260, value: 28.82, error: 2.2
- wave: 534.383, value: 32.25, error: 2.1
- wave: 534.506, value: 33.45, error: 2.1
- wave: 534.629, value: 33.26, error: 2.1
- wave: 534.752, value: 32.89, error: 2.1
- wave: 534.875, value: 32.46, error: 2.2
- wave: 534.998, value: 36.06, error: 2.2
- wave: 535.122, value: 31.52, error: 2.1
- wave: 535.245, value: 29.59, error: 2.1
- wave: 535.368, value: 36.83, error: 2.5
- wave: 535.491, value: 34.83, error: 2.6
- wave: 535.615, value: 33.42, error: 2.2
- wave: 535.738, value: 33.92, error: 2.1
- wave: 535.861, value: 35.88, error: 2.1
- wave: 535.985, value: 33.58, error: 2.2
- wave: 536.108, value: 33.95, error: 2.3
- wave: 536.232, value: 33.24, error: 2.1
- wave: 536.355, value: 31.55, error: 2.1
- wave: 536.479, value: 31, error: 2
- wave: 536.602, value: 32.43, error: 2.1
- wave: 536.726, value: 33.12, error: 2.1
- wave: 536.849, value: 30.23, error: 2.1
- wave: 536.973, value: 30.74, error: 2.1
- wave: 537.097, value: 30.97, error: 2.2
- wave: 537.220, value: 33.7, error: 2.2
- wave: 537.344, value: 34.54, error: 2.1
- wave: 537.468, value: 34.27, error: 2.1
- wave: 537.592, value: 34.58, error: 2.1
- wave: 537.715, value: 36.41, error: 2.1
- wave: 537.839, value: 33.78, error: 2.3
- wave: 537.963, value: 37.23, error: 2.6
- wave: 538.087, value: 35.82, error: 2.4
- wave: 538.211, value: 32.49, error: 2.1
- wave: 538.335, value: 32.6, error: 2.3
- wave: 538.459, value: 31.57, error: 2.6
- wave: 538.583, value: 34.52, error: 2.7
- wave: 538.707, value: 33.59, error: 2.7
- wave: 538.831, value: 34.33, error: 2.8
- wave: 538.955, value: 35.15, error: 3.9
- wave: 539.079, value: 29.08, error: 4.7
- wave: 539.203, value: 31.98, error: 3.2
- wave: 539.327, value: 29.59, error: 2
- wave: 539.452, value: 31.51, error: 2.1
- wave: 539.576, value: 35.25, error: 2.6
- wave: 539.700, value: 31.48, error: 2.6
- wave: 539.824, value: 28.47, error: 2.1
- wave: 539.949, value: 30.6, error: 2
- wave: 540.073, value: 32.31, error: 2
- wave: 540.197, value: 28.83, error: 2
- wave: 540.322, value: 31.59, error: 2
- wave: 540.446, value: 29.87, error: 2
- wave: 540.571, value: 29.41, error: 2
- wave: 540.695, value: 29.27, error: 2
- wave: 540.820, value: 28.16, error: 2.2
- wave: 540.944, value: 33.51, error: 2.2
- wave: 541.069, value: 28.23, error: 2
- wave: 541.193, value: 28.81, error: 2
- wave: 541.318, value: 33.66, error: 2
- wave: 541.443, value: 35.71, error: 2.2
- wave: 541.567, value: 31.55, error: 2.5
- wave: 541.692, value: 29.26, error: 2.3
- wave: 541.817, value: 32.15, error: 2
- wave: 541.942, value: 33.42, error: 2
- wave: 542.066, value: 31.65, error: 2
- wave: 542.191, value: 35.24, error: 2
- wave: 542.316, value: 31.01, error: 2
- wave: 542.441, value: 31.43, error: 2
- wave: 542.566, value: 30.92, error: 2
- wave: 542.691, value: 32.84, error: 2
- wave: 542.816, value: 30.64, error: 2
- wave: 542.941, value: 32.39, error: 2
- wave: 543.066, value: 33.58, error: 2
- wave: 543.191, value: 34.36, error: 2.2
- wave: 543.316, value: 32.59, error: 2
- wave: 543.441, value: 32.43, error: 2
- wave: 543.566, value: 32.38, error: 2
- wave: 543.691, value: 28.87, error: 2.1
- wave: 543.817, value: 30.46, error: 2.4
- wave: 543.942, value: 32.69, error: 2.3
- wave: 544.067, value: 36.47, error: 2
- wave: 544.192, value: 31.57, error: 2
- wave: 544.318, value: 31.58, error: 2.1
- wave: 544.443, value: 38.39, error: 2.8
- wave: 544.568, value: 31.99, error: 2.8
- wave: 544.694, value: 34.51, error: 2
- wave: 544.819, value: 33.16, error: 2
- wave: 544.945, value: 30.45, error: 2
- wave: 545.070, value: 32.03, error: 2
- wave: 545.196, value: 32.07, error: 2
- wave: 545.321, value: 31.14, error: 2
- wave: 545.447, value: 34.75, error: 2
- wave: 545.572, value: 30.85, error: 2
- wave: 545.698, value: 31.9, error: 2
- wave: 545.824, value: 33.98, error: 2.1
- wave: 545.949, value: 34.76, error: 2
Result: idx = 0.98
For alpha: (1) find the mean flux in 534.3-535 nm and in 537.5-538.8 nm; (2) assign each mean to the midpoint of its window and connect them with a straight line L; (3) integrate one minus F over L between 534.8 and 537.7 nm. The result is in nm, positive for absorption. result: 0.035 nm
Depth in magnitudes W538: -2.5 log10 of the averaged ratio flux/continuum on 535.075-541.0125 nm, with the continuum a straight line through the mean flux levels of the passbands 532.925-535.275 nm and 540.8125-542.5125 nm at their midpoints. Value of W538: -0.01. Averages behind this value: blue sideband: 32.4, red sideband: 31.8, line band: 32.5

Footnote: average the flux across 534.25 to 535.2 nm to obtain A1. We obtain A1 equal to 32.7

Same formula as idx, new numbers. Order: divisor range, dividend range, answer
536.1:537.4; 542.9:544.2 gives 1.04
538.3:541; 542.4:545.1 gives 1.05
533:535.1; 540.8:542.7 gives 1.00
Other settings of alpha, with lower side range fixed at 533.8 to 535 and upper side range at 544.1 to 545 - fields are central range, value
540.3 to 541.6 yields 0.08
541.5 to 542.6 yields 0.04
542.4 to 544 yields 0.05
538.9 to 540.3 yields 0.06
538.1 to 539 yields -0.02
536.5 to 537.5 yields 0.00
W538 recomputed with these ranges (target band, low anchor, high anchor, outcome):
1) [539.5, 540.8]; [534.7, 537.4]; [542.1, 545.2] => 0.073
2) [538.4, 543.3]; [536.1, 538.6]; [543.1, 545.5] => 0.042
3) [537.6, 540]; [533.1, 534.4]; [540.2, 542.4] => -0.046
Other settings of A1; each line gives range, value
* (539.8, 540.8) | 30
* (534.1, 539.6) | 33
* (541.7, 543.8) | 32.1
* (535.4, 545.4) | 32.4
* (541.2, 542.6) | 32.2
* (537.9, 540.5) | 32.3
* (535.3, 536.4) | 34.2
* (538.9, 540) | 31.4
